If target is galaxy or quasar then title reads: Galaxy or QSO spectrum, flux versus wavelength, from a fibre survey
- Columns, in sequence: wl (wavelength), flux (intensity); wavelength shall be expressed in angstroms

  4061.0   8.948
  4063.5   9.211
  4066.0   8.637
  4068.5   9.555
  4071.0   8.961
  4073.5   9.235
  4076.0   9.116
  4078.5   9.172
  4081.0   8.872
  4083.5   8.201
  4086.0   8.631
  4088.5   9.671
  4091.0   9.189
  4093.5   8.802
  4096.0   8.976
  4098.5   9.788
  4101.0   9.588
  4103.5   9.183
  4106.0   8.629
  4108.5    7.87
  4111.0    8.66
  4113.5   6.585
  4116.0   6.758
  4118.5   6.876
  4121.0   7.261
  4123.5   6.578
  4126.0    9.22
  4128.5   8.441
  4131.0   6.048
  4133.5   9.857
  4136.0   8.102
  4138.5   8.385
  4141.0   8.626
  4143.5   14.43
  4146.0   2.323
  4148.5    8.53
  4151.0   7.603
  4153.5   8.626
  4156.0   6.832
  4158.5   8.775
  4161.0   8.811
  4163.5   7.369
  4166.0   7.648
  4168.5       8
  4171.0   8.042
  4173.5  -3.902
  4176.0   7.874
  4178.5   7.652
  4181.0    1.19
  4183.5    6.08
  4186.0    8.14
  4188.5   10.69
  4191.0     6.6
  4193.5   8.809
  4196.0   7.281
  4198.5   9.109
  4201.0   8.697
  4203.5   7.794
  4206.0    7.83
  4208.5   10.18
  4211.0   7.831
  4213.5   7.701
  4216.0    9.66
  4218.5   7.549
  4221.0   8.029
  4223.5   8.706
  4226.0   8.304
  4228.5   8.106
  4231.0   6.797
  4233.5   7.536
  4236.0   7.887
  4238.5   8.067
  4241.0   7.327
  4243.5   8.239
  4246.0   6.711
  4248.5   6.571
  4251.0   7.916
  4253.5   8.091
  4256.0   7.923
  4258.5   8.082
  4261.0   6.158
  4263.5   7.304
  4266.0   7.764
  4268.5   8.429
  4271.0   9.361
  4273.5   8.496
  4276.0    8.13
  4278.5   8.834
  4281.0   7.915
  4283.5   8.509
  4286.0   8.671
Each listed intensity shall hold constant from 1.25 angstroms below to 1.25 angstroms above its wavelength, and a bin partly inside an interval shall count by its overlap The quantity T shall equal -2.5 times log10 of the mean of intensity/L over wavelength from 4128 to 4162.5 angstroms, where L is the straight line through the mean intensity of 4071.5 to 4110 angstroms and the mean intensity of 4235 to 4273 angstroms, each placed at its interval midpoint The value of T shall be 0.04 mag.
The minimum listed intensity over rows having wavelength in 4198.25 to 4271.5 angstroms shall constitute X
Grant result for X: 6.158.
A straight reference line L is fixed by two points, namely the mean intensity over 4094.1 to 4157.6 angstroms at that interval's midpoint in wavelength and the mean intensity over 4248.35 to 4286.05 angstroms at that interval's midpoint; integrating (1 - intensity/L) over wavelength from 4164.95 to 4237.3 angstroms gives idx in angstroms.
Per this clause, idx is 5.79 angstroms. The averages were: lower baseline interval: 8.16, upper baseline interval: 8.03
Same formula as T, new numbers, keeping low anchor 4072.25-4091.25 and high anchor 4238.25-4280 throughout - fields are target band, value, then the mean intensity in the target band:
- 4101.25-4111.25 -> 0.02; 8.68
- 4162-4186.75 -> 0.40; 5.79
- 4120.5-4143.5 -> 0.03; 8.43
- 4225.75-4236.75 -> 0.05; 7.67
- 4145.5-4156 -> 0.20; 7.1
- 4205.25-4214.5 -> -0.04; 8.43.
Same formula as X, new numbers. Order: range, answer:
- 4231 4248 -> 6.711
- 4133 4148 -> 2.323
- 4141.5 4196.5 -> -3.902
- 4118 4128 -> 6.578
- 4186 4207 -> 6.6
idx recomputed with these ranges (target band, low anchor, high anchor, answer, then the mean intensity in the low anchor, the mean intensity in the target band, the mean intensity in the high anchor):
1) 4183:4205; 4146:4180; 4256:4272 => -3.23 angstroms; 6.85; 8.2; 7.83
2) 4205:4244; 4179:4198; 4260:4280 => -3.08 angstroms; 7.08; 8.11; 8.08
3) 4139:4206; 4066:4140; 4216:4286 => 6.82 angstroms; 8.49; 7.39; 7.93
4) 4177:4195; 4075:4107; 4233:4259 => 2.54 angstroms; 9.07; 7.04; 7.66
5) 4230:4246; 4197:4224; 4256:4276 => 1.20 angstroms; 8.44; 7.58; 7.95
